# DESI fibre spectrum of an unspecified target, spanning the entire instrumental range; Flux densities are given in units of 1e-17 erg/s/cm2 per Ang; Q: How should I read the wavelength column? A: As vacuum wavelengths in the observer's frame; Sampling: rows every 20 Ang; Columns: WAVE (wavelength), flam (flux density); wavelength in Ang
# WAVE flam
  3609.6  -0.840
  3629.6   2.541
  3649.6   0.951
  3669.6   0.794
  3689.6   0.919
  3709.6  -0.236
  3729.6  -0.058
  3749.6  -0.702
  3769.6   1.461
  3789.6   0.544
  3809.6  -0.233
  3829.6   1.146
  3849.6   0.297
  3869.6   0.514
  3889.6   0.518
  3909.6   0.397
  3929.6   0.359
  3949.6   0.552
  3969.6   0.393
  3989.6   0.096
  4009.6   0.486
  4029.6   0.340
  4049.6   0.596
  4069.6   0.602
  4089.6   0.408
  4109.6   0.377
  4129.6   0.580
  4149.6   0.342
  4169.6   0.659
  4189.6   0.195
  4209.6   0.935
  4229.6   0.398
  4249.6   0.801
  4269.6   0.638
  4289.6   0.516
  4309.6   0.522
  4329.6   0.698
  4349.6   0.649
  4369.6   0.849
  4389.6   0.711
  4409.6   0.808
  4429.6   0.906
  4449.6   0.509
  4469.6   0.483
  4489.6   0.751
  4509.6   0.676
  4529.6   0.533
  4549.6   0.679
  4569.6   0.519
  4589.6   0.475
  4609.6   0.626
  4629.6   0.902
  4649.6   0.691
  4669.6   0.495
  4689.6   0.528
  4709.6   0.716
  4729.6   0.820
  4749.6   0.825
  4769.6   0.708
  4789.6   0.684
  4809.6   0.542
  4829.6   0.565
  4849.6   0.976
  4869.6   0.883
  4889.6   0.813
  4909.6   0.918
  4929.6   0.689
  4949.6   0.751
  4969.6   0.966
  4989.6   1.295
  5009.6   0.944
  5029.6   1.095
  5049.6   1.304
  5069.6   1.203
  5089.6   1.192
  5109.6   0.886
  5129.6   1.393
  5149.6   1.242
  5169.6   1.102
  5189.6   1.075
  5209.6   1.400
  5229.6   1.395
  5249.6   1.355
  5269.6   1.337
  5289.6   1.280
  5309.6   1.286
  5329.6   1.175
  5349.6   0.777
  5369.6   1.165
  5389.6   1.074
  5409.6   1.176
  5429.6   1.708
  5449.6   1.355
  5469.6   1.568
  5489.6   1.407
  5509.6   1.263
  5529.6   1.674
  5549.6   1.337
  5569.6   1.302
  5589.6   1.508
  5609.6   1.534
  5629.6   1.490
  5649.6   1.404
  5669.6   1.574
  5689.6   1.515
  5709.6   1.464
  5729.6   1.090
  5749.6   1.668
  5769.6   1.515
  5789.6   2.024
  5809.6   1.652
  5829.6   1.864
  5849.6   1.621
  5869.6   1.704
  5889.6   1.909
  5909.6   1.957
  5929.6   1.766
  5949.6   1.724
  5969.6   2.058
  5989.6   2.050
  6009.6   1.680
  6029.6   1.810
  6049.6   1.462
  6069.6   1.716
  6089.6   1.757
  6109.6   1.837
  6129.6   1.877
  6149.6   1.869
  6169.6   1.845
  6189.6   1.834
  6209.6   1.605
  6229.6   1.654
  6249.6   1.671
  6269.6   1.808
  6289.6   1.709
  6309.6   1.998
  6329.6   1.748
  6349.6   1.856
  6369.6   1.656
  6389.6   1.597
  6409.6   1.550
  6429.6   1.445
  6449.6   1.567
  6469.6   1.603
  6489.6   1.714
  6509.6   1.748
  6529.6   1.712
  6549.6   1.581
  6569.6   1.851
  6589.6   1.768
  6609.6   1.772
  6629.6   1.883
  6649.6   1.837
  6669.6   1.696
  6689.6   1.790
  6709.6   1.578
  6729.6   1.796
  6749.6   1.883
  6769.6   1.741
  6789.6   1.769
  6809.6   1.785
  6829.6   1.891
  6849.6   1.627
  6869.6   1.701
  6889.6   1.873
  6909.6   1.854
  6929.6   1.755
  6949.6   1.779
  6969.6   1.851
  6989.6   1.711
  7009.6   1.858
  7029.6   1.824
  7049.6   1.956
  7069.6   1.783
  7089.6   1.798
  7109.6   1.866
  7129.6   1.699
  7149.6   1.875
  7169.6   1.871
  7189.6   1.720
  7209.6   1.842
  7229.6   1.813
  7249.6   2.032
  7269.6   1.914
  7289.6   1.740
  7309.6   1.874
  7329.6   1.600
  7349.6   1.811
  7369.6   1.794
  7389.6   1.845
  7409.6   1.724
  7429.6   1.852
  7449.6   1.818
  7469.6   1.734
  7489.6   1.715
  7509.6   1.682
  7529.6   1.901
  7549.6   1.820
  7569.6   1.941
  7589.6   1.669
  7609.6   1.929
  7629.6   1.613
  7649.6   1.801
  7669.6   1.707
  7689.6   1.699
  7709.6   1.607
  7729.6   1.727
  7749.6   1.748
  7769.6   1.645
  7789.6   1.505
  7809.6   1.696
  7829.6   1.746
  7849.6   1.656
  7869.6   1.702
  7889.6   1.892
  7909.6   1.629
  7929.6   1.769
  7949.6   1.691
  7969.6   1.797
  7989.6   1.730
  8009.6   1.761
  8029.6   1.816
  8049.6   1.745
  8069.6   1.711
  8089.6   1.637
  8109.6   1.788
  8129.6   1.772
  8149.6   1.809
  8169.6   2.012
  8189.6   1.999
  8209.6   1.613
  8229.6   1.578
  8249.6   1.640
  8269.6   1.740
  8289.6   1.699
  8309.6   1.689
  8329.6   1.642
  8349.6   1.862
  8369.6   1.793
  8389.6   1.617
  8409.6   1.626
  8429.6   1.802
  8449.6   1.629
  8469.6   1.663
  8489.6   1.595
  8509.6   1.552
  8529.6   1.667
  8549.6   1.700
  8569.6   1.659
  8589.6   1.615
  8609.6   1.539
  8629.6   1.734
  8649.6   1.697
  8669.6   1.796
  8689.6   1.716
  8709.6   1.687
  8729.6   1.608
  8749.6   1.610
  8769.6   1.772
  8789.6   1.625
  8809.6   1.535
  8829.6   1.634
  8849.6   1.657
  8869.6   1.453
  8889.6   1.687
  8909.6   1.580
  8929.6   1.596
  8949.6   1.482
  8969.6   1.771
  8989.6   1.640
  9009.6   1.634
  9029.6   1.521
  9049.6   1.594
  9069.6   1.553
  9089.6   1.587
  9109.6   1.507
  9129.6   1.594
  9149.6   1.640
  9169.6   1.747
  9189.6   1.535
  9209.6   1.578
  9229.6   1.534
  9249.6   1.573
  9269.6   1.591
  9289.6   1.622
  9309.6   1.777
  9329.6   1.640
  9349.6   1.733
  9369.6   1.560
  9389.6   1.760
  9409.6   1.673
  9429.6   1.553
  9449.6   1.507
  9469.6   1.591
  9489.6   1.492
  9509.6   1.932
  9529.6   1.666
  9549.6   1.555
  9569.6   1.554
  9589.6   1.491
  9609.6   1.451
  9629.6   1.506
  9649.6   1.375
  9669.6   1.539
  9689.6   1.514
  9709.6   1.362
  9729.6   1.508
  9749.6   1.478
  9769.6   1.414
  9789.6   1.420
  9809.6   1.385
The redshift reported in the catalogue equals 0.24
